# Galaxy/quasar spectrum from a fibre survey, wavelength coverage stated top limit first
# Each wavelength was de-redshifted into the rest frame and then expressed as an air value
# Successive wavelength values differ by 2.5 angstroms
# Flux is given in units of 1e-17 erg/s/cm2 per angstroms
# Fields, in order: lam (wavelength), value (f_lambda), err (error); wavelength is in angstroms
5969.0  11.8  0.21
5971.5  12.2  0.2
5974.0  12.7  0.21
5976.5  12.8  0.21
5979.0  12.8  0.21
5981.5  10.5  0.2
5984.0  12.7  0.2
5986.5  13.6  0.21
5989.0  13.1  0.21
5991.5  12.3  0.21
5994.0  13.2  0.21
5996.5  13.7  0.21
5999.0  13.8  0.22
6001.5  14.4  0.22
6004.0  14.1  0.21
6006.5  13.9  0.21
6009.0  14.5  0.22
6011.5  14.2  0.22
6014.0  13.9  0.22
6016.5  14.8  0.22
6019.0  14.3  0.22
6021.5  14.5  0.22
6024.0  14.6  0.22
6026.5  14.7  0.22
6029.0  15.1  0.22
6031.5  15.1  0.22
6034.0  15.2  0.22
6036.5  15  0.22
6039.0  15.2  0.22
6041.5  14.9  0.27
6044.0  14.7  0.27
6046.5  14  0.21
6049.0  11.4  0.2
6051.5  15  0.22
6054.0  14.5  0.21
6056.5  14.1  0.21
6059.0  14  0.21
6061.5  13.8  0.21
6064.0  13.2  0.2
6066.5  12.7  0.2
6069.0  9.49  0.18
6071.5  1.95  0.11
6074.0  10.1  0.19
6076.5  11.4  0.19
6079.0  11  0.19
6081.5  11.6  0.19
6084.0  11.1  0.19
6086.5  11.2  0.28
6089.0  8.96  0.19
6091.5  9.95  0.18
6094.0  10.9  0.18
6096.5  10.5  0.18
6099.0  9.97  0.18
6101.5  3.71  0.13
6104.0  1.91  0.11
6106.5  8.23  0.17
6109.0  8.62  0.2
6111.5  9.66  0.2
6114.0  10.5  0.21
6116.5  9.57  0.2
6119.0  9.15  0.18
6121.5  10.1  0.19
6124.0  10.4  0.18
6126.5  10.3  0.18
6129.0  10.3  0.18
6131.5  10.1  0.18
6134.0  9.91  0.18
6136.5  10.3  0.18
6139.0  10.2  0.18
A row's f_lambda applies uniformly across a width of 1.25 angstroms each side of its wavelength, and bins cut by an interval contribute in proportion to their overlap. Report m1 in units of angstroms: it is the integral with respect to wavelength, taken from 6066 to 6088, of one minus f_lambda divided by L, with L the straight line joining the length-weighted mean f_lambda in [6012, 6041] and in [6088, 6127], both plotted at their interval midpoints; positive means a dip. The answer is 2.1 angstroms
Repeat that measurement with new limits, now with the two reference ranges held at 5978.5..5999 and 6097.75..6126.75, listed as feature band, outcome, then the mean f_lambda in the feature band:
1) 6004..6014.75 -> -1.83 angstroms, 14.1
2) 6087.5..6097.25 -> -1.01 angstroms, 10.1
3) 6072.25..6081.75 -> -0.80 angstroms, 10.5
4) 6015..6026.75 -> -2.91 angstroms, 14.6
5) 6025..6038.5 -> -4.48 angstroms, 15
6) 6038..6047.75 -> -3.39 angstroms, 14.7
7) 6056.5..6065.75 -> -3.09 angstroms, 13.7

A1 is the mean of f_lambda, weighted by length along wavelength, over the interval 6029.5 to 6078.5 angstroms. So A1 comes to 12.9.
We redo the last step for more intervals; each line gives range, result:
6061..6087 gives 10.6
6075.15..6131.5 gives 9.52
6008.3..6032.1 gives 14.6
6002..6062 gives 14.4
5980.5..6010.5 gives 13.3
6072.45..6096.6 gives 10.6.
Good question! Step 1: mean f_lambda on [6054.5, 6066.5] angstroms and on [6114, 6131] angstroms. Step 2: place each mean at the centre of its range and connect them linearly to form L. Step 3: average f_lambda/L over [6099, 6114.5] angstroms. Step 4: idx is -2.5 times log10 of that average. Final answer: 0.45 mag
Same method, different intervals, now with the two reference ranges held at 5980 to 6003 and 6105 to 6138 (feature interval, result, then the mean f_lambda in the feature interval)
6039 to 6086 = -0.09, 12.2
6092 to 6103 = 0.19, 8.69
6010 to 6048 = -0.21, 14.7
